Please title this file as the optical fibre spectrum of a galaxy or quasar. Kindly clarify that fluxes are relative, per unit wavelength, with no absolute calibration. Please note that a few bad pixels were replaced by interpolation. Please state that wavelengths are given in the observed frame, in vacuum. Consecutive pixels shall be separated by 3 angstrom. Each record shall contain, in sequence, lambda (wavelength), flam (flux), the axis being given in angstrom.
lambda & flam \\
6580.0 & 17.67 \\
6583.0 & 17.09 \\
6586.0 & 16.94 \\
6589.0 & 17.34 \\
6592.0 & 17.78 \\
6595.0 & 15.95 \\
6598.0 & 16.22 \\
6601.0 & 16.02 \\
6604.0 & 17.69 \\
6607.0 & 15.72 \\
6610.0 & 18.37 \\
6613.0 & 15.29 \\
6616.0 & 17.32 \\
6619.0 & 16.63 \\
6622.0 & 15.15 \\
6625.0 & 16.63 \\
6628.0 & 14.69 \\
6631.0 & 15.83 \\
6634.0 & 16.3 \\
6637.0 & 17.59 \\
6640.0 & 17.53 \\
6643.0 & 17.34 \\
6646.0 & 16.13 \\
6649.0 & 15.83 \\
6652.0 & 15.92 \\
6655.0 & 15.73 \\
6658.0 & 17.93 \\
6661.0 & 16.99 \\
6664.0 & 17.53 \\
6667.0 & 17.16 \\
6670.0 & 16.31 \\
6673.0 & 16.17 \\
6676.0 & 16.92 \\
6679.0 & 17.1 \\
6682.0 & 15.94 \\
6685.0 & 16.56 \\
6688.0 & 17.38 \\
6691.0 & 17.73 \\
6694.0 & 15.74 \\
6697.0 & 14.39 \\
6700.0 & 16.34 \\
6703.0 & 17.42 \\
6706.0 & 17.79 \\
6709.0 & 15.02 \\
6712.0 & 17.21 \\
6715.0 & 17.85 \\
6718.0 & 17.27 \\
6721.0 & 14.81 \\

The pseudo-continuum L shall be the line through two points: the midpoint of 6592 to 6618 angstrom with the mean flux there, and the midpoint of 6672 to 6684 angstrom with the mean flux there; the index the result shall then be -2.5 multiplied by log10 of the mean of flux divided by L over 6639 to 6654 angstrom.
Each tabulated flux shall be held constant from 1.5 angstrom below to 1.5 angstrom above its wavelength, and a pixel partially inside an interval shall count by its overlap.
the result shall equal 0.007 mag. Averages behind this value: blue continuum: 16.6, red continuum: 16.5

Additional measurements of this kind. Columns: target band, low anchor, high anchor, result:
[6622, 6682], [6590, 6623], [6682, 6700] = -0.01 mag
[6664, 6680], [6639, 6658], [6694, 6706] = -0.03 mag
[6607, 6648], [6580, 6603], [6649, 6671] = 0.02 mag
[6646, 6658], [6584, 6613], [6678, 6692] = 0.05 mag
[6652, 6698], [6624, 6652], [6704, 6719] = 0.00 mag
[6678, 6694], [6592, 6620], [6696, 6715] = -0.02 mag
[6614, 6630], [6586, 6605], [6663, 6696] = 0.05 mag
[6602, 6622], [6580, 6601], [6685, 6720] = 0.01 mag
